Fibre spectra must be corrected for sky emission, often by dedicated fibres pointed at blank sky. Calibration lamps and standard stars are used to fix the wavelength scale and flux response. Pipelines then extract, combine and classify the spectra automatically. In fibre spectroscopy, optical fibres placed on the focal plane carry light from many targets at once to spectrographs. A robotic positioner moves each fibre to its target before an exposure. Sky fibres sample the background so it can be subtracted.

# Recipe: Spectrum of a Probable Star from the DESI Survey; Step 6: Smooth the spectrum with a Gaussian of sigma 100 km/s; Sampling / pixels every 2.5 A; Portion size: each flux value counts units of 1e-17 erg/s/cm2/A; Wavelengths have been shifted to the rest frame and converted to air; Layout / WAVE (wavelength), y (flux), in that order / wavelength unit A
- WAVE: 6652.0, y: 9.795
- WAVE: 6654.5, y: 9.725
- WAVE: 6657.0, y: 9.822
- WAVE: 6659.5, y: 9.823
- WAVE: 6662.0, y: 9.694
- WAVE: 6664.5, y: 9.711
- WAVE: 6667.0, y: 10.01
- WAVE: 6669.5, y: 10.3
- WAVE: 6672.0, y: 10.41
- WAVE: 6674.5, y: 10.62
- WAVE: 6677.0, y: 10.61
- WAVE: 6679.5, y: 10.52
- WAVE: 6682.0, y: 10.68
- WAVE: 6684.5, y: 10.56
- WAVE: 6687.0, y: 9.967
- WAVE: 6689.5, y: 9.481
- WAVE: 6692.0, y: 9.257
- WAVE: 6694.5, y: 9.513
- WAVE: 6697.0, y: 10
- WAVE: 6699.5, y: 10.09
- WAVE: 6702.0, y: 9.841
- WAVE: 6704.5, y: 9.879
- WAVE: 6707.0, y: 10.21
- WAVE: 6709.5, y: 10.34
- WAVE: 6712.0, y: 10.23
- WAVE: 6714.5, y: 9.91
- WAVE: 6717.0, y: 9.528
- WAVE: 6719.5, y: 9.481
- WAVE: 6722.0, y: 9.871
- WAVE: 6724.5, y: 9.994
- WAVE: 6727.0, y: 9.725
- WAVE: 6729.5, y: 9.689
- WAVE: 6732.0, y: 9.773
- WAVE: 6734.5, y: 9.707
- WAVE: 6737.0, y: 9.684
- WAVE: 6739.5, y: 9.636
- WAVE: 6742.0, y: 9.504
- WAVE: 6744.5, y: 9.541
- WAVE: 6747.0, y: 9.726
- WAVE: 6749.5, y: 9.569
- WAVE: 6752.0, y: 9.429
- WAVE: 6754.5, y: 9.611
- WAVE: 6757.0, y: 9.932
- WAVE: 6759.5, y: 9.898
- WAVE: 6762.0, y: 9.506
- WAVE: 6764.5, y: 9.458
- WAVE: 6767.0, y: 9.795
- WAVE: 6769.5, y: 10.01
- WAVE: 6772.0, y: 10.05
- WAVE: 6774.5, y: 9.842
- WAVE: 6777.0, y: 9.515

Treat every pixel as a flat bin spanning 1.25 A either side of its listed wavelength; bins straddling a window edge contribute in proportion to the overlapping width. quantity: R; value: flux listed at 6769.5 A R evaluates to 10.01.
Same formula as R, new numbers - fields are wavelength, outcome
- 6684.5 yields 10.56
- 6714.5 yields 9.91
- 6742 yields 9.504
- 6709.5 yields 10.34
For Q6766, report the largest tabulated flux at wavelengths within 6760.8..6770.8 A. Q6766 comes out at 10.01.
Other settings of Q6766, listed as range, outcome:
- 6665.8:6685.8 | 10.68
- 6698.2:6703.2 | 10.09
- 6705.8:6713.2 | 10.34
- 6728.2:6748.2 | 9.773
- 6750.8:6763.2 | 9.932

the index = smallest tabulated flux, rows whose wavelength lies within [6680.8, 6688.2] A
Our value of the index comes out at 9.967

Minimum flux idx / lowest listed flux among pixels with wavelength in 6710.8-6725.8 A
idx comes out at 9.481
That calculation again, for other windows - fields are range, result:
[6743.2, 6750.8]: 9.541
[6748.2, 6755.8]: 9.429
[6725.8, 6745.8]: 9.504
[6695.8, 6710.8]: 9.841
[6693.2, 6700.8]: 9.513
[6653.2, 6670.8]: 9.694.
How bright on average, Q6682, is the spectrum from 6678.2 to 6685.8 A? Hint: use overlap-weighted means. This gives 10.6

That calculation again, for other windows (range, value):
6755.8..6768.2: 9.72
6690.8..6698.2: 9.59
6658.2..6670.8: 9.91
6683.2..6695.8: 9.76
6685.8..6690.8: 9.72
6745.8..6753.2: 9.57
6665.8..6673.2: 10.2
